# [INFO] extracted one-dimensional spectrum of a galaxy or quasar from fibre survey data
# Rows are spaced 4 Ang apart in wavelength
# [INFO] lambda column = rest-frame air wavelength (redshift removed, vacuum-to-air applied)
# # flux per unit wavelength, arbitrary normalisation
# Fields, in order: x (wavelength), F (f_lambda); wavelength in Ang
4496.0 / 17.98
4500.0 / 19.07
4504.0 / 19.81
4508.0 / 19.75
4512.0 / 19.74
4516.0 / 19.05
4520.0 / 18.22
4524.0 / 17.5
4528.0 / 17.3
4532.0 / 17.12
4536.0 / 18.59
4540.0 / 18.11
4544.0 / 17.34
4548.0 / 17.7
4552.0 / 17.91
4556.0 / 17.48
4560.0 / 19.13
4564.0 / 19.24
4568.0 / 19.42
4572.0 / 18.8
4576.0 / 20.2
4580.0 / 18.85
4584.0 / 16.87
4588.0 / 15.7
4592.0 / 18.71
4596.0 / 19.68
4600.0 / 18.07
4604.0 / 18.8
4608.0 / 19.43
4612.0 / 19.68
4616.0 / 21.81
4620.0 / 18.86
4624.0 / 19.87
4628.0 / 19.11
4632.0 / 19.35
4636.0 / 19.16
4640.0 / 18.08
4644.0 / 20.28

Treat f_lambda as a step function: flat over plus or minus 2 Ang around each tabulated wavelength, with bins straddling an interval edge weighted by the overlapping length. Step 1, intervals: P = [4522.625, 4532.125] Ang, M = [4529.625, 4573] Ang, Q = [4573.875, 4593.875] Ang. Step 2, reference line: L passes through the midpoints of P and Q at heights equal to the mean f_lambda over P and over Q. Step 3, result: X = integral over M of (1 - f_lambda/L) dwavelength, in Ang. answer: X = -1.5 Ang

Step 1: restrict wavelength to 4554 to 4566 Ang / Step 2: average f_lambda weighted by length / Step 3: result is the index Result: 18.6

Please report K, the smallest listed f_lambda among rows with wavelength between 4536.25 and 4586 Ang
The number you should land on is 16.87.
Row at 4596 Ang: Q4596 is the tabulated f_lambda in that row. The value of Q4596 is 19.68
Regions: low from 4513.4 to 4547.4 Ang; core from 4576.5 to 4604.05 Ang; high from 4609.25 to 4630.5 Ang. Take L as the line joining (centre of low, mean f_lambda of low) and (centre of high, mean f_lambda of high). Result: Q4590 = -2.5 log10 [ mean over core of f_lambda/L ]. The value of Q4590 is 0.06 mag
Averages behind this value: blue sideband 17.9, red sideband 19.8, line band 18.2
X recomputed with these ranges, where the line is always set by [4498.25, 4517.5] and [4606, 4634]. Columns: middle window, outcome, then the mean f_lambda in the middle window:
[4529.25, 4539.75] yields 0.9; 17.9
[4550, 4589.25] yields 2.4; 18.4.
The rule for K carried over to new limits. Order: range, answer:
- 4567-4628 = 15.7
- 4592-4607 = 18.07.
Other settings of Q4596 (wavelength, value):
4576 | 20.2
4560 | 19.13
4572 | 18.8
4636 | 19.16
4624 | 19.87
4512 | 19.74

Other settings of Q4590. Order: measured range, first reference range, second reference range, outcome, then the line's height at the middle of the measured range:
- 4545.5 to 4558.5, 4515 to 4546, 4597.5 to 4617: 0.03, 18.3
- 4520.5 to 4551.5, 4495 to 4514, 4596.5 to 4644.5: 0.10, 19.3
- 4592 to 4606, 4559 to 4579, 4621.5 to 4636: 0.03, 19.4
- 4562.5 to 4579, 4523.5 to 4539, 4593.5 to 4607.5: -0.06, 18.4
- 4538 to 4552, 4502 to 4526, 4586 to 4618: 0.07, 19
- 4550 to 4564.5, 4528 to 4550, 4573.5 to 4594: -0.03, 17.9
